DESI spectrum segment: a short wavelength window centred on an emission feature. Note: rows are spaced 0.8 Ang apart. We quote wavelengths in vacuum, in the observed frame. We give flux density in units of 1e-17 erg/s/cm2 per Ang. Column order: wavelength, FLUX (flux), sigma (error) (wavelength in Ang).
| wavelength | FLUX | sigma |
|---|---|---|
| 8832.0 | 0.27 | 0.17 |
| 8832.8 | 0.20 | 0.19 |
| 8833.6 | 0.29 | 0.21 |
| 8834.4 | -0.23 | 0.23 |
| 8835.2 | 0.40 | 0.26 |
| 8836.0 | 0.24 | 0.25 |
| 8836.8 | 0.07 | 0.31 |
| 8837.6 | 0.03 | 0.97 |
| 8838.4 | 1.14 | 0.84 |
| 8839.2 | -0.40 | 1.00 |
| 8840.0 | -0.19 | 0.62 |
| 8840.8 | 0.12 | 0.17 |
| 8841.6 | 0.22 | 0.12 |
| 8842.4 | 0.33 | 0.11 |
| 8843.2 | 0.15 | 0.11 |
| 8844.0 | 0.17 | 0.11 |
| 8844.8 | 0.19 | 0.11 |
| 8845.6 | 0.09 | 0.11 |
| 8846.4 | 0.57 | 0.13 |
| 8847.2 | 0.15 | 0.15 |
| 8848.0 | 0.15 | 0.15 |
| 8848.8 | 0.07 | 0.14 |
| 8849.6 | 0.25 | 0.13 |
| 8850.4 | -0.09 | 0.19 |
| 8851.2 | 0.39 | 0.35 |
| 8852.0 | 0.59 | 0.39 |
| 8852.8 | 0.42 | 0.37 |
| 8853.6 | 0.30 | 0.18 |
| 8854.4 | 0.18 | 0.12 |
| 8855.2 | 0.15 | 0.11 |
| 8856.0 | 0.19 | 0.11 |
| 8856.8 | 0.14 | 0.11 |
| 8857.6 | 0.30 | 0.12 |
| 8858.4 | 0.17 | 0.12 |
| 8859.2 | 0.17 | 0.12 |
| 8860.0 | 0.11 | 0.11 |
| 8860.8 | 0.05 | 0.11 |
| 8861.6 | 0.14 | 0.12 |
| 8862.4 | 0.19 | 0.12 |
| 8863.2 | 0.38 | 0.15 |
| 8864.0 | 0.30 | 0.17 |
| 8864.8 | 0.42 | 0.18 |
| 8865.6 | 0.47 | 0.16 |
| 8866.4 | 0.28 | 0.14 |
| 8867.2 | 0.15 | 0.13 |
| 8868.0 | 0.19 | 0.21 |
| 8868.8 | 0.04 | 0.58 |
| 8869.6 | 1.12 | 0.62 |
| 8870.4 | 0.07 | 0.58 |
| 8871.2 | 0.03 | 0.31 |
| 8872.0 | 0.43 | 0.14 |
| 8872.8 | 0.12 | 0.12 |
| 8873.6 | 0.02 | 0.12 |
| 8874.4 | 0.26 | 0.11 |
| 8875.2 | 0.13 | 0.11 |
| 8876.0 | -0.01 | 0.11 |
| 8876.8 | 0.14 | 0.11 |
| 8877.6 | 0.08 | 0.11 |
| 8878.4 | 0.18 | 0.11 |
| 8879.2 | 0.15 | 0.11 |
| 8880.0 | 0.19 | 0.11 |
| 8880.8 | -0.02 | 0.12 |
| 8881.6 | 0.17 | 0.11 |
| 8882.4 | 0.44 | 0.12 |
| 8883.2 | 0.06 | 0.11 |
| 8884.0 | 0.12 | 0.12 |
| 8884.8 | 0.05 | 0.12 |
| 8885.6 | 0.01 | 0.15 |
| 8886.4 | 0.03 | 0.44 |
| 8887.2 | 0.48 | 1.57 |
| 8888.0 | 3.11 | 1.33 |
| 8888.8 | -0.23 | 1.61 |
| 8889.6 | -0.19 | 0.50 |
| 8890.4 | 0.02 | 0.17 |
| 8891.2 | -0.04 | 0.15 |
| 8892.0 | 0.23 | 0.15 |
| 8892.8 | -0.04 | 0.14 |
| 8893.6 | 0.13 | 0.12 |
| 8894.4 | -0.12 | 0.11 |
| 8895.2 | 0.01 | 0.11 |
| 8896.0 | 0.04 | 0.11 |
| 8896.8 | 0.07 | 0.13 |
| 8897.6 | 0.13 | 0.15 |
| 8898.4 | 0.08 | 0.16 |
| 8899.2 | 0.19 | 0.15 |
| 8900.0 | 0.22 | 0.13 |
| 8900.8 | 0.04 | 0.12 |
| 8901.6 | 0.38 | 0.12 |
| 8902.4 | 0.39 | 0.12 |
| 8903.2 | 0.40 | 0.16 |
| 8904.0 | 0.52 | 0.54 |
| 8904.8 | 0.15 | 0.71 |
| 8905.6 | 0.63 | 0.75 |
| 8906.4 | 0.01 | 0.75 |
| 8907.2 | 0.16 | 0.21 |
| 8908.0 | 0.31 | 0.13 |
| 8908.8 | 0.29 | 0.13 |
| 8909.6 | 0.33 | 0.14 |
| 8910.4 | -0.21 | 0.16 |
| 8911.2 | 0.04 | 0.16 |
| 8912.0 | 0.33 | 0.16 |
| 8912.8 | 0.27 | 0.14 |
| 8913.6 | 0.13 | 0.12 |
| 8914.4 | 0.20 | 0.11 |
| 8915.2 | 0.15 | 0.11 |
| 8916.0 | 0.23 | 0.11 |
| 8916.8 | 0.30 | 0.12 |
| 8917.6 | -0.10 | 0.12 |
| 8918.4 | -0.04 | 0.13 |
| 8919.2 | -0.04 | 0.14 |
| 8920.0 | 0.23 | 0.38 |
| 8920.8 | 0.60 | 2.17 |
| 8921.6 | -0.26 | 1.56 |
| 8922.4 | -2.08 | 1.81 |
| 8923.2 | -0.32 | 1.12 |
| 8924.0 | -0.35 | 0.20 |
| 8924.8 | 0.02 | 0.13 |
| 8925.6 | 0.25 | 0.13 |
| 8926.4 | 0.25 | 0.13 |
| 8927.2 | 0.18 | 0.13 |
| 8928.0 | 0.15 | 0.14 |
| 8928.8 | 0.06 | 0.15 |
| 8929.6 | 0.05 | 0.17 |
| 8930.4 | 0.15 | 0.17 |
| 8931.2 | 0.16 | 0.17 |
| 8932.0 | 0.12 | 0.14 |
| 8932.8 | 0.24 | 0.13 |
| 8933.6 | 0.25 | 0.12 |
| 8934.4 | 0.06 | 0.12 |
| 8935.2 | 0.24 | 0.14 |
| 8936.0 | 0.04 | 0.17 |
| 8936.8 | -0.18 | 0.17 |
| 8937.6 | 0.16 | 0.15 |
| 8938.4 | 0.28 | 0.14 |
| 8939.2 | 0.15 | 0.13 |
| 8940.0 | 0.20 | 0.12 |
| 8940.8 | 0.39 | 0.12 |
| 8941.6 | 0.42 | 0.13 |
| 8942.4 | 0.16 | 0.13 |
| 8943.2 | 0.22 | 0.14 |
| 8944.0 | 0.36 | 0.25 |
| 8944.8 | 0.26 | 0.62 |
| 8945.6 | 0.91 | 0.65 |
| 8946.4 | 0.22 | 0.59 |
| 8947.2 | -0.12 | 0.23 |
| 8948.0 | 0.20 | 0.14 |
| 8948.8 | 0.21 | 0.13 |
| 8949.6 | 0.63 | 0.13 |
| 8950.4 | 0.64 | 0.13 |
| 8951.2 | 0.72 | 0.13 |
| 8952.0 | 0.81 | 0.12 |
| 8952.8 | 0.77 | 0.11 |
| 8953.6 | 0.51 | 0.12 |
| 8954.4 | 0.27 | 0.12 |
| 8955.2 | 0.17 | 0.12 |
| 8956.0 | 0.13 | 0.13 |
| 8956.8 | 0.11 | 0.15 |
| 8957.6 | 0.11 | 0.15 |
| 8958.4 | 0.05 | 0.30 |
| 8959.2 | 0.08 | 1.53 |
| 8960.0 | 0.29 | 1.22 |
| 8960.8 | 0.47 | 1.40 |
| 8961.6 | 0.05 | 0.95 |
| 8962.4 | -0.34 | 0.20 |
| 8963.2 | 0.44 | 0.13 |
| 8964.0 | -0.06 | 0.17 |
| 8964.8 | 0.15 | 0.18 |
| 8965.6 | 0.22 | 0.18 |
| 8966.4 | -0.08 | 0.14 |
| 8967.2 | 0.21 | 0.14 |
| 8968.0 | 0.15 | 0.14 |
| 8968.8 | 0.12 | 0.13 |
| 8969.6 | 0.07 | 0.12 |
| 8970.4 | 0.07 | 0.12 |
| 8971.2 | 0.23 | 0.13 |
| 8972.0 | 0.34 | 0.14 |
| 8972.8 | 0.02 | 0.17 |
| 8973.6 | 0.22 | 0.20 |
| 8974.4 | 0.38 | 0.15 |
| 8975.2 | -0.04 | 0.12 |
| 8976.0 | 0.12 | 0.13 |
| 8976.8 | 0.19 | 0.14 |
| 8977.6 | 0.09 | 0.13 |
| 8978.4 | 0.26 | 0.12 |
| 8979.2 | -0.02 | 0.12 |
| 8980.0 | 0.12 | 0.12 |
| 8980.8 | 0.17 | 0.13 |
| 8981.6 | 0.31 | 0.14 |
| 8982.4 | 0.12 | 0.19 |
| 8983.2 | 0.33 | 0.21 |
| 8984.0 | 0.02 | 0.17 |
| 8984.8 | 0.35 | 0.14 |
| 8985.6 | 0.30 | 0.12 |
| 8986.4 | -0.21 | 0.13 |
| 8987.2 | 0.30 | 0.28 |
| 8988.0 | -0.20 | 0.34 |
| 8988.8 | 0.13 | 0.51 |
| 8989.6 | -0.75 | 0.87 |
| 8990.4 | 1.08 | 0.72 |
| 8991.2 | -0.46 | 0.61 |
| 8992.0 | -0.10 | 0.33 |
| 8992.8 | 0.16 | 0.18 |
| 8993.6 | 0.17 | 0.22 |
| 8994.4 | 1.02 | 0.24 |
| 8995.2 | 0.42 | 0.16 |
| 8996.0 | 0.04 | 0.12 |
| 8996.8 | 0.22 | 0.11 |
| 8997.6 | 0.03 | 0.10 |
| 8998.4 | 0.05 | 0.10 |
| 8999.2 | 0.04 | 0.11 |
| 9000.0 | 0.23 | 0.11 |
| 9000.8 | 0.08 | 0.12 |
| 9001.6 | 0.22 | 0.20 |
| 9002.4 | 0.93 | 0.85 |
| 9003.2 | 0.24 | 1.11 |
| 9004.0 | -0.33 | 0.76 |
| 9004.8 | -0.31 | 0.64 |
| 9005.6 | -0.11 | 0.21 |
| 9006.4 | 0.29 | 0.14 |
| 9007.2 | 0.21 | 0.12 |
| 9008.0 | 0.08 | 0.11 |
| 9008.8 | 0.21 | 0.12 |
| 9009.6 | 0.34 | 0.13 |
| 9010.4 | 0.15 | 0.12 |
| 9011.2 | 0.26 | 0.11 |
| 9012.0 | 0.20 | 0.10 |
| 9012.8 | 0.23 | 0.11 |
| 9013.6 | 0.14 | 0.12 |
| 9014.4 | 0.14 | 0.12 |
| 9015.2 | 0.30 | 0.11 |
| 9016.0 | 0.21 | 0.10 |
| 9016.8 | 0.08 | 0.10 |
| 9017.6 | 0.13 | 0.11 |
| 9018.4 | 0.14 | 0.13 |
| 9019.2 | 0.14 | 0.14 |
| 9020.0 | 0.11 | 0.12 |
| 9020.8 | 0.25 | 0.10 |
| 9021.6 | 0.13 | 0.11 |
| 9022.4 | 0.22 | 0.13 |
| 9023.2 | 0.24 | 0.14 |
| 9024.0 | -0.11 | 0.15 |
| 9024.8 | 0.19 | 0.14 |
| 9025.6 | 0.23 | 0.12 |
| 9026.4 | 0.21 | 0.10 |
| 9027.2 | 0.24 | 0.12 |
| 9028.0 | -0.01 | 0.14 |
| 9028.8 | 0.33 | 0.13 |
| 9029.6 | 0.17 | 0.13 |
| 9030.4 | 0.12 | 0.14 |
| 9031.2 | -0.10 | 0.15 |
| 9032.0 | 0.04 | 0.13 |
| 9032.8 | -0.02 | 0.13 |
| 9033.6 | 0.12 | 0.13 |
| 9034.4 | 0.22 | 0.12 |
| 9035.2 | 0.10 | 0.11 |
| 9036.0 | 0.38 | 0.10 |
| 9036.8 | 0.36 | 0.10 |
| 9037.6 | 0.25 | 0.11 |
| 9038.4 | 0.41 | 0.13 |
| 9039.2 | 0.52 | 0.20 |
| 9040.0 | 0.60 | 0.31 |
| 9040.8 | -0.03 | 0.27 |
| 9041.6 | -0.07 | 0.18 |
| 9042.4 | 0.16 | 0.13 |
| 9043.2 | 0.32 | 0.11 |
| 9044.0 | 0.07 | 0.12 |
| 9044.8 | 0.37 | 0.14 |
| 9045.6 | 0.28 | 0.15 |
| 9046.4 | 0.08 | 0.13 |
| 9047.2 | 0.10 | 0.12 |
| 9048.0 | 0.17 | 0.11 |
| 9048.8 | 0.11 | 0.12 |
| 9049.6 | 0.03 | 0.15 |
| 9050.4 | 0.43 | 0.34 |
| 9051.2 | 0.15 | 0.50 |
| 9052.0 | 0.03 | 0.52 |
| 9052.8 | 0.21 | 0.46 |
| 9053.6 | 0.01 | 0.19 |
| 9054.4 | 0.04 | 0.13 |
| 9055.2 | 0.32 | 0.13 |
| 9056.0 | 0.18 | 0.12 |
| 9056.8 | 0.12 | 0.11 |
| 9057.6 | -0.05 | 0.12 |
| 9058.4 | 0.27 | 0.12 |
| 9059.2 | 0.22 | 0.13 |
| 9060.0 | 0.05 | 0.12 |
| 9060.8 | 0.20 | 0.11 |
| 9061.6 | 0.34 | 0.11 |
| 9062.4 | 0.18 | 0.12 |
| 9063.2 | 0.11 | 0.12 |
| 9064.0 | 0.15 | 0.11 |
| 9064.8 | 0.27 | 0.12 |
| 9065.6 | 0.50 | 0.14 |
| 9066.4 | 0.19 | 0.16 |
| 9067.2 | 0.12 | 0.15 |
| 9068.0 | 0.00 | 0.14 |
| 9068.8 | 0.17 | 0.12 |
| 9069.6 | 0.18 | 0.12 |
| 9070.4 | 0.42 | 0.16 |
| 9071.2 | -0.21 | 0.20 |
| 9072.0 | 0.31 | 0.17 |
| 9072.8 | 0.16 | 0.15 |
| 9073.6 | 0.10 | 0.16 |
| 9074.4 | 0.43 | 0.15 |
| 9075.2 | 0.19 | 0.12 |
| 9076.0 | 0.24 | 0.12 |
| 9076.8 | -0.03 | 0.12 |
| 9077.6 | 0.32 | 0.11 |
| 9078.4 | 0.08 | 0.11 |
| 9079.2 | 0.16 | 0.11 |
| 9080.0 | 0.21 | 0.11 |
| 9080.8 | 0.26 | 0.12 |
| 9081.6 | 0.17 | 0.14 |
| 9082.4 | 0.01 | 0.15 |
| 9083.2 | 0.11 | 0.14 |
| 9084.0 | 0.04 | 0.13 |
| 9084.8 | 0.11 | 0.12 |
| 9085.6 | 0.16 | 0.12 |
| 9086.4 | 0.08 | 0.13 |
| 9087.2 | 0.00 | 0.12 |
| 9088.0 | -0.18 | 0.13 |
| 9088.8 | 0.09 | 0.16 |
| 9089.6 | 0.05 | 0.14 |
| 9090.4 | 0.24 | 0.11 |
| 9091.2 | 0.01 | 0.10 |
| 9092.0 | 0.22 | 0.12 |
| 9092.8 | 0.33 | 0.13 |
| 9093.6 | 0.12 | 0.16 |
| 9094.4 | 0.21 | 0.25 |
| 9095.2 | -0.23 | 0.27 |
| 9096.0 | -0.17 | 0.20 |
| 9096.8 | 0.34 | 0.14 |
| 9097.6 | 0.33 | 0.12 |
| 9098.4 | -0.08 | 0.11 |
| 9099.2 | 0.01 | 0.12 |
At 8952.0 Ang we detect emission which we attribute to H-gamma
